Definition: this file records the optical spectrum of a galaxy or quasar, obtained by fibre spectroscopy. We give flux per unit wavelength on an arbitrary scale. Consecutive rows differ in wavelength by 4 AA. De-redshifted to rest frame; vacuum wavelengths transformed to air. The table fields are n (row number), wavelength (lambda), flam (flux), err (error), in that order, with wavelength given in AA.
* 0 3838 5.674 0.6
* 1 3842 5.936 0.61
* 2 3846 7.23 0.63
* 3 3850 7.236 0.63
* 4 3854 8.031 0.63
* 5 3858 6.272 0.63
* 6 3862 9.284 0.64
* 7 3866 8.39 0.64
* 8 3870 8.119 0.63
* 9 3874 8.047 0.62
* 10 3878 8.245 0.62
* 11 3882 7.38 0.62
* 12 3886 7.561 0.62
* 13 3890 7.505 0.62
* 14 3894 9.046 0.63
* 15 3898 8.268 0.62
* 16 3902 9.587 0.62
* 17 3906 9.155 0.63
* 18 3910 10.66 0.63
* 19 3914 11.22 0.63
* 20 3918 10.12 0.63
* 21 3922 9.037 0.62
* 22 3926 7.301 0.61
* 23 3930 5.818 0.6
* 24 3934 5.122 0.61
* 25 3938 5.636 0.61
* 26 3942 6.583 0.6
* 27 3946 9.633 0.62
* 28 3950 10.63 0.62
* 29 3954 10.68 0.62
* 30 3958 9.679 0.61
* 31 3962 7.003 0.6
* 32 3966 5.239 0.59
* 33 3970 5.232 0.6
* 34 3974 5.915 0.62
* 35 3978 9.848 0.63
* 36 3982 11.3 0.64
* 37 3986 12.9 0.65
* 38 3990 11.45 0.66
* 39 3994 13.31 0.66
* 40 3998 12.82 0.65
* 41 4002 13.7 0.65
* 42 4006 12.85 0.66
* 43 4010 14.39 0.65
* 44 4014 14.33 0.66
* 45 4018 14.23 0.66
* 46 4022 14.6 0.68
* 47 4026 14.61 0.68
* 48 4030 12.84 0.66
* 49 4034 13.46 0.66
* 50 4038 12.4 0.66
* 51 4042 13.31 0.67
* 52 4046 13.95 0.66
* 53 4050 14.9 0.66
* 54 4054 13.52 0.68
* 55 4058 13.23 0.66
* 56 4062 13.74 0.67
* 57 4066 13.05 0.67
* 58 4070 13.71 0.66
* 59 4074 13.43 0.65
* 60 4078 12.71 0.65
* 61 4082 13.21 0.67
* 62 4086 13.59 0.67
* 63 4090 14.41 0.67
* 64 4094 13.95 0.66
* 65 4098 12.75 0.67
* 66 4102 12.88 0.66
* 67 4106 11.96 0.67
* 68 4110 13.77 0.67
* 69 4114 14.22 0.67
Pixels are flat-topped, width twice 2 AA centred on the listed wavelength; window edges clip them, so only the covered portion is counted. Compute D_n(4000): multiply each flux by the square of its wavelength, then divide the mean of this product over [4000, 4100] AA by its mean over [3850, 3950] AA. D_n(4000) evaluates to 1.8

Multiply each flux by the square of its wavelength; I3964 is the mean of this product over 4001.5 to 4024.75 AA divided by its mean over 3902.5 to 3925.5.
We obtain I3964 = 1.50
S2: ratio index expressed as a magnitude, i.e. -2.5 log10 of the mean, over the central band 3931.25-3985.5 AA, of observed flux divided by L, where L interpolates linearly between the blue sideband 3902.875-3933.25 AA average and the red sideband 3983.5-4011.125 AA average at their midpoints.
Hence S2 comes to 0.35 mag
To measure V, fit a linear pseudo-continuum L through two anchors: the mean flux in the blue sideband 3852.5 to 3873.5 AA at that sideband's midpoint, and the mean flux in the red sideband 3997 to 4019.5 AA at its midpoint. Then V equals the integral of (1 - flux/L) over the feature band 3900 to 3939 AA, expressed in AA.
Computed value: 6.6 AA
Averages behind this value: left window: 8.02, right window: 13.7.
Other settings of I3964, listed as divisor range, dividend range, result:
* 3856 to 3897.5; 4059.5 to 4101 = 1.86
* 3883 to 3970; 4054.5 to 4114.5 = 1.75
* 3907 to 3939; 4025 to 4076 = 1.76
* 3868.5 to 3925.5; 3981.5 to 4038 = 1.60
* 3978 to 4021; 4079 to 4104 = 1.08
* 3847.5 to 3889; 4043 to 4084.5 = 1.91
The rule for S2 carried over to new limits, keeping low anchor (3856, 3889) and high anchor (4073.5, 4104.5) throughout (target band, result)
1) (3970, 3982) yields 0.297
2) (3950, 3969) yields 0.213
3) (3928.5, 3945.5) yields 0.480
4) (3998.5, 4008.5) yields -0.185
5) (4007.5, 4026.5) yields -0.239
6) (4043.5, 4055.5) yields -0.145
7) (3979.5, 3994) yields -0.118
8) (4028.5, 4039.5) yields -0.085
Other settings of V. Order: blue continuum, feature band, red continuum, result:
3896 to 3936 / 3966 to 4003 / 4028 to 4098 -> 2.1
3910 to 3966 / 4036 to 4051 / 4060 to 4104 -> -1.9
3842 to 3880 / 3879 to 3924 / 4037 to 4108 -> -0.8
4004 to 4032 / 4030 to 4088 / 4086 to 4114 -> 1.1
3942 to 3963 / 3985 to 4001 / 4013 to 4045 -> -1.4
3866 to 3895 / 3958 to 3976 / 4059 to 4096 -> 7.1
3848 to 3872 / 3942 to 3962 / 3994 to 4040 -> 3.2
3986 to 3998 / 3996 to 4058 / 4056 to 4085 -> -4.0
